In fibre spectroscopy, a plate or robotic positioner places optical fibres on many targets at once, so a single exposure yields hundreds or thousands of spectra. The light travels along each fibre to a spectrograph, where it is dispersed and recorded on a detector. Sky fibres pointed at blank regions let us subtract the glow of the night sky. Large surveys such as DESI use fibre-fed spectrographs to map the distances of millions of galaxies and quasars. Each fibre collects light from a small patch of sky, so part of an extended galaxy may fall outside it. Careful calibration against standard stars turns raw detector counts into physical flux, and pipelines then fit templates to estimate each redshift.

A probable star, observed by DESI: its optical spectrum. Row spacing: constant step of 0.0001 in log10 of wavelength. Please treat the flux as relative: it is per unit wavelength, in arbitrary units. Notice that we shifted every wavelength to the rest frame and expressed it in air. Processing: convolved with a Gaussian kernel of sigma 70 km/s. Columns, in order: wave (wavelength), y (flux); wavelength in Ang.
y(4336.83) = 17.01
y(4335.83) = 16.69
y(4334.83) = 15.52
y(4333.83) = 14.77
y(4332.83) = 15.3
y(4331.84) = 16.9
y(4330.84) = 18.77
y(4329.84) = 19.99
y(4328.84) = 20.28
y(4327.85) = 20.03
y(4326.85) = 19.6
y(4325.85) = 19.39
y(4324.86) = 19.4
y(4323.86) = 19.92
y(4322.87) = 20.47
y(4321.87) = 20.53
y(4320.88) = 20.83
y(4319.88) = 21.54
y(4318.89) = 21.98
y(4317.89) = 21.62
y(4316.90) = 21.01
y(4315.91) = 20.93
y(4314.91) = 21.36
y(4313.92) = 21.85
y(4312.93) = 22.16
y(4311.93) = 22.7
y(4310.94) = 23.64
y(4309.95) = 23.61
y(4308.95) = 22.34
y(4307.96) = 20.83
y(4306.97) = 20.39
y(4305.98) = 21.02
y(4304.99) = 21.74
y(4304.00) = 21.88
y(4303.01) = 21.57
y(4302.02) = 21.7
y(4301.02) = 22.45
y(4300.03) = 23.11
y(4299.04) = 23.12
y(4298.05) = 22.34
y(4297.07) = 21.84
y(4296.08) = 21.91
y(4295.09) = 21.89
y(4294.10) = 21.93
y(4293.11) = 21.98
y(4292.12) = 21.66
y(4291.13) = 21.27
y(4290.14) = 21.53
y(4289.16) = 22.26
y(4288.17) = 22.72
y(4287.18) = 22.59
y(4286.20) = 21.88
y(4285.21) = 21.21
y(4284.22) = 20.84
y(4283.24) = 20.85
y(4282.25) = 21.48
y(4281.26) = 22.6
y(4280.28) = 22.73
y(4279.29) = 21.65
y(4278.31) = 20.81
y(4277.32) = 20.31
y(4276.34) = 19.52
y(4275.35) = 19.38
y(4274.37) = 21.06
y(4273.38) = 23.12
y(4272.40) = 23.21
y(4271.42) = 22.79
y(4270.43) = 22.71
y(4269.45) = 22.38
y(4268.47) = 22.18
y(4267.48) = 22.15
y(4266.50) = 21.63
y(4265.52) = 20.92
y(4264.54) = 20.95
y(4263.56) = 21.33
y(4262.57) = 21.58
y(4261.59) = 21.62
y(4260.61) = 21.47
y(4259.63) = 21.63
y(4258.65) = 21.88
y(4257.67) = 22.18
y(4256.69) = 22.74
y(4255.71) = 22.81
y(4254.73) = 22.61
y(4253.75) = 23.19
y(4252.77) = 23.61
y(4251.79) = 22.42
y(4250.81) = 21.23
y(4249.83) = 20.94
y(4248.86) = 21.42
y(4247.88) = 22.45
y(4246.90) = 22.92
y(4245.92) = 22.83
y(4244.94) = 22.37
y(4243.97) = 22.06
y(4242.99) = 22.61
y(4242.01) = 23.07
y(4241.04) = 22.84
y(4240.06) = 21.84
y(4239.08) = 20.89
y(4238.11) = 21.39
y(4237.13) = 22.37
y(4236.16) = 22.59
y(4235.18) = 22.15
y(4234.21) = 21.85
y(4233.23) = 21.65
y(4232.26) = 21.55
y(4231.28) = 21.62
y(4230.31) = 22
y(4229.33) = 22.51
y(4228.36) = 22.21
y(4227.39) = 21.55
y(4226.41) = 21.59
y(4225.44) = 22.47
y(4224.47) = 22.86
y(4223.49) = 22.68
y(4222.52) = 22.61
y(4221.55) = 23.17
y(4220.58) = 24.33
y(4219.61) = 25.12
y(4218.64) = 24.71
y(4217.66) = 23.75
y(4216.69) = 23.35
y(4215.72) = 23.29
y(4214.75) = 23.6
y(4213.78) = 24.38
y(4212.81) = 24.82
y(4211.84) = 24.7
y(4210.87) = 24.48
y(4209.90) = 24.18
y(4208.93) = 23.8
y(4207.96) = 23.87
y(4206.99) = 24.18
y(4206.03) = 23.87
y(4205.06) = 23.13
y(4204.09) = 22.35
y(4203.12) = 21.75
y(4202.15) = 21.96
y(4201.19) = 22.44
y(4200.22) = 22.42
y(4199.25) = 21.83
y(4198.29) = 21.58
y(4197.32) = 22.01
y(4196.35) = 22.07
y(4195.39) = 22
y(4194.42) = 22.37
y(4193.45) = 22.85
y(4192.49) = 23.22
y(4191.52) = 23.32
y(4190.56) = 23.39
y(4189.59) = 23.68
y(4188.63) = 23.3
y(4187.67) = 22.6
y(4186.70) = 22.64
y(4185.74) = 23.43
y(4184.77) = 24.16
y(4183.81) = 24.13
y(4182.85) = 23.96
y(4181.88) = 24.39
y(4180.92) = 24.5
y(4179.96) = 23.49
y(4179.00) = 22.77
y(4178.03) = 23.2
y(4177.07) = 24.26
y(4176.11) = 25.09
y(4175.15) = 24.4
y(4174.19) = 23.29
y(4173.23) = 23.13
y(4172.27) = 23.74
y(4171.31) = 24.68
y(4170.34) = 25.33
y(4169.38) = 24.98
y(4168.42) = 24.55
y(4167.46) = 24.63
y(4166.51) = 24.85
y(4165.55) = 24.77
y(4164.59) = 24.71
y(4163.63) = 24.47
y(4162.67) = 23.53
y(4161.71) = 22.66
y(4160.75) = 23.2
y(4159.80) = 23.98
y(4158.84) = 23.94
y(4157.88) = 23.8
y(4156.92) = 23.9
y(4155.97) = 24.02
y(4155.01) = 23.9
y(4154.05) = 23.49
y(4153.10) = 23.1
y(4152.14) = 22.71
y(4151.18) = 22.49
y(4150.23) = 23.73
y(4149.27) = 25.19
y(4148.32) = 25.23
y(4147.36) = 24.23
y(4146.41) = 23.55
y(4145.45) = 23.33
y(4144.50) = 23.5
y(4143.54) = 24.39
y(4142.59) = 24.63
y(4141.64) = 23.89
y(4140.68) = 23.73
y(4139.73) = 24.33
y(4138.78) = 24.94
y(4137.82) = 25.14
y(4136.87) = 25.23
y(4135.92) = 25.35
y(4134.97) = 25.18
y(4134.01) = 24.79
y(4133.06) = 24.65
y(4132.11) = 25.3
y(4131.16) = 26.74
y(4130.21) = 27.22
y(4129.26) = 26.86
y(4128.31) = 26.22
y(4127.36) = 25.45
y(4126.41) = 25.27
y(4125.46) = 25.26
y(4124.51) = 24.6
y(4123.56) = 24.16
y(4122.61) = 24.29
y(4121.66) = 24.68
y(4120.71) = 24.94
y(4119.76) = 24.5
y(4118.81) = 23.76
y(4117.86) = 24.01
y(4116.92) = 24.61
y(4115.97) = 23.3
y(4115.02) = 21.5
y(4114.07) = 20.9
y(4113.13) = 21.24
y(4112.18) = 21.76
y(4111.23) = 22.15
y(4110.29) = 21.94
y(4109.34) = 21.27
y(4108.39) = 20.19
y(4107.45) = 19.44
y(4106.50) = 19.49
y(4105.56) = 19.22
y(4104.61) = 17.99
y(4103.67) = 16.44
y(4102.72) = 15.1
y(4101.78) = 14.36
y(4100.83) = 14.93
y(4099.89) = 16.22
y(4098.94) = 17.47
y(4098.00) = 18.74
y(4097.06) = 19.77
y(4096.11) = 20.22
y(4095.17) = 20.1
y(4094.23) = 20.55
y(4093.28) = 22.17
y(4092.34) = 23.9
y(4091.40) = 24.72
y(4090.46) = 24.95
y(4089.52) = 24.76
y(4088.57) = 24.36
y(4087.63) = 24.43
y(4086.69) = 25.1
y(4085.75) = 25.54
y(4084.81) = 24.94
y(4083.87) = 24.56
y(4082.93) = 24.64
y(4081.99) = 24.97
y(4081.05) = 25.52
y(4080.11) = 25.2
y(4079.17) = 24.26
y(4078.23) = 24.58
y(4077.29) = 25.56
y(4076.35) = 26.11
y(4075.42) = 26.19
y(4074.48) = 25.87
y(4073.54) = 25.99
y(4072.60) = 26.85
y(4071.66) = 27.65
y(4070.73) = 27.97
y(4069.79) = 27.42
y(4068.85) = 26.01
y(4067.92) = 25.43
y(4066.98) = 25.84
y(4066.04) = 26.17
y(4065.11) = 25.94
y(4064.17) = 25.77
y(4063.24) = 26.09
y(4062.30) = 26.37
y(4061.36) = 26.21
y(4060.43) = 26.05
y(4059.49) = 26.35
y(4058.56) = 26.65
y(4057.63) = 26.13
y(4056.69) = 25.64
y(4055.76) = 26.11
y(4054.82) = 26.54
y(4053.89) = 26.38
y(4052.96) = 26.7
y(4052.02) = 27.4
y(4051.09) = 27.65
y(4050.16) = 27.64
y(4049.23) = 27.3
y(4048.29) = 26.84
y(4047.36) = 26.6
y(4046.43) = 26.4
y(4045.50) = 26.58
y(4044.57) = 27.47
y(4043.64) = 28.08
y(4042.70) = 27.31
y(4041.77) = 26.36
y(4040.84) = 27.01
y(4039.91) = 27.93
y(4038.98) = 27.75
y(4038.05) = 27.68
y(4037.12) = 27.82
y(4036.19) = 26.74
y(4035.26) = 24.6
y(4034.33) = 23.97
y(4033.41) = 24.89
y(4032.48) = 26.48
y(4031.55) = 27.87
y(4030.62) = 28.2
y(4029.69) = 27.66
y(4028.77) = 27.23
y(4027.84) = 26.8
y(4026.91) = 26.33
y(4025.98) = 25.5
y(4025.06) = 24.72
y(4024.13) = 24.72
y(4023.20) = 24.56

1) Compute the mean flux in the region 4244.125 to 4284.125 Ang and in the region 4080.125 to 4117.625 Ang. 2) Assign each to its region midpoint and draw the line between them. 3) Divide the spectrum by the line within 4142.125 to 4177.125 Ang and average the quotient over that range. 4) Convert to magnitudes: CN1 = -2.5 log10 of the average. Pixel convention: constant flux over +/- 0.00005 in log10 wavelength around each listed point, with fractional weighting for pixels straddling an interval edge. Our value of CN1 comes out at -0.116 mag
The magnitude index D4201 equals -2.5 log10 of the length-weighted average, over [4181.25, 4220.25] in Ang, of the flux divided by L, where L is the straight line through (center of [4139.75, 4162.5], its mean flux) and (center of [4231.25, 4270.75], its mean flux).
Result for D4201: -0.019 mag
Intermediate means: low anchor 23.8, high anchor 22.1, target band 23.3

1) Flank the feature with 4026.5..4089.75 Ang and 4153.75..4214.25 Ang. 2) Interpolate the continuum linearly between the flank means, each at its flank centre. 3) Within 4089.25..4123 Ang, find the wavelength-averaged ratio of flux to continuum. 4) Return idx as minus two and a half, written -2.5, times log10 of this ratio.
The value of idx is 0.20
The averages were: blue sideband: 26.3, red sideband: 23.6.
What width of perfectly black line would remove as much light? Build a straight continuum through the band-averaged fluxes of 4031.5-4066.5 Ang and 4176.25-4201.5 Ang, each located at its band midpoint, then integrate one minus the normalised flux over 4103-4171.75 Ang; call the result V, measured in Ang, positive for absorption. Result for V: 1.9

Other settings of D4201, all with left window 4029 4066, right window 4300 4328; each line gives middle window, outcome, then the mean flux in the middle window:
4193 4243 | 0.02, 22.8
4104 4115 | 0.23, 20.5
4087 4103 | 0.25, 20.5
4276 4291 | 0.02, 21.6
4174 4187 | 0.01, 23.9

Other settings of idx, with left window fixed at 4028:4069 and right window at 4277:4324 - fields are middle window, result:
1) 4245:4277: 0.03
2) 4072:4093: 0.04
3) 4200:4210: 0.02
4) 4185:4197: 0.04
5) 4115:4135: 0.01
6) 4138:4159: 0.03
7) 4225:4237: 0.05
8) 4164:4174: -0.01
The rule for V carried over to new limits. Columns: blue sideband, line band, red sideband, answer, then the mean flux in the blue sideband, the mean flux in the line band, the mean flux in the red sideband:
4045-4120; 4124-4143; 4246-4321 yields -1.56 Ang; 23.8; 25.2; 21.9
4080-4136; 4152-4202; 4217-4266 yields -2.38 Ang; 22.7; 23.6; 22.3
